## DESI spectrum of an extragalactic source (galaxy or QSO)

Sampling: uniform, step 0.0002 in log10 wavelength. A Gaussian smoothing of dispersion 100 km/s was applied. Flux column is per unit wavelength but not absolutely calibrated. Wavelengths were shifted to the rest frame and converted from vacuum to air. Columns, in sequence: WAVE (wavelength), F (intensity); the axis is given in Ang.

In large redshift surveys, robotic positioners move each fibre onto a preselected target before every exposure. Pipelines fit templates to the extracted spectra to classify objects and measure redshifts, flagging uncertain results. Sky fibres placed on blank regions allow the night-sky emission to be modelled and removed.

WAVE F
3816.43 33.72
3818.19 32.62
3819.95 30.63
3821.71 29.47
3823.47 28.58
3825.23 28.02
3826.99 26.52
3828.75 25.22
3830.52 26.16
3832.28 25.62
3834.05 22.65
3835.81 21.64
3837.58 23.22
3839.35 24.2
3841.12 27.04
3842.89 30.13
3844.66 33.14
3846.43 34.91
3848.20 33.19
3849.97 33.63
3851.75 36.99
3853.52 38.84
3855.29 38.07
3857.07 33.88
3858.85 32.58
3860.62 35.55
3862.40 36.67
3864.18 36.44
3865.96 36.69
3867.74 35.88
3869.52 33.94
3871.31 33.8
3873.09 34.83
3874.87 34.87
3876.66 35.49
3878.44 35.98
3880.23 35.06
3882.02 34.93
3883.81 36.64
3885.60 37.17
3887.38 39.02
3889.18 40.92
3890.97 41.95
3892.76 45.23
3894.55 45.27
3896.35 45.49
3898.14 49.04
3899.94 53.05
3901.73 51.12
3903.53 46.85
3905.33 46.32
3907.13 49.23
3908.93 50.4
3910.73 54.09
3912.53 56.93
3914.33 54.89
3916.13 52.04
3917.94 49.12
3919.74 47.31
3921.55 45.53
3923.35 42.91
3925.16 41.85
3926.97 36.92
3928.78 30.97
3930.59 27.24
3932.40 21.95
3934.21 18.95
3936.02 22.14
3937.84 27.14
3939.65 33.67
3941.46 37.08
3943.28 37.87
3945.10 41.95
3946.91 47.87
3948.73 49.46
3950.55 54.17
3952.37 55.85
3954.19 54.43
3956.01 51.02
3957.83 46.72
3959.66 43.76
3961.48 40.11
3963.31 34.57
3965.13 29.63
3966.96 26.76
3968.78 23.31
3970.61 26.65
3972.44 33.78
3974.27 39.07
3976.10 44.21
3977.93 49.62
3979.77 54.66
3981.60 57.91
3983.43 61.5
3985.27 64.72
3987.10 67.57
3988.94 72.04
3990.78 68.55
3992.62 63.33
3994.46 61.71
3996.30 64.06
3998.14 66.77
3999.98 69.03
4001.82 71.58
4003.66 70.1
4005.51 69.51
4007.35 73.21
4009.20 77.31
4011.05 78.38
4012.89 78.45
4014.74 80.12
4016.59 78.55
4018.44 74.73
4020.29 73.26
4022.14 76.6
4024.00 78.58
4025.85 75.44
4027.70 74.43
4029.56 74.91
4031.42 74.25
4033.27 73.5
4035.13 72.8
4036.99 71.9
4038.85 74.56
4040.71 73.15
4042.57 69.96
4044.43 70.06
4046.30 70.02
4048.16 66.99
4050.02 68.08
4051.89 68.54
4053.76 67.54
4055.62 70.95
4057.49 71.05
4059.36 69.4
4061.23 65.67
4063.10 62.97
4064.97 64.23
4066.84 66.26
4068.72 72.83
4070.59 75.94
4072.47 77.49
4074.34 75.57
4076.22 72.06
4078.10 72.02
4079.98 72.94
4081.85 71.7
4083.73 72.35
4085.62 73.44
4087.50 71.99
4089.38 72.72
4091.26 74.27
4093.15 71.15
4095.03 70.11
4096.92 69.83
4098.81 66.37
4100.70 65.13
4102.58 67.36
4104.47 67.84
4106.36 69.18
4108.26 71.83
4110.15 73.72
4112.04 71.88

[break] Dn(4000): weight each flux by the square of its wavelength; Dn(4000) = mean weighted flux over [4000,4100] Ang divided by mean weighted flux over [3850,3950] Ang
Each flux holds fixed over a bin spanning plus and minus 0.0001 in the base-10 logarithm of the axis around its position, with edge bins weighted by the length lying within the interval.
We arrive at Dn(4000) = 1.95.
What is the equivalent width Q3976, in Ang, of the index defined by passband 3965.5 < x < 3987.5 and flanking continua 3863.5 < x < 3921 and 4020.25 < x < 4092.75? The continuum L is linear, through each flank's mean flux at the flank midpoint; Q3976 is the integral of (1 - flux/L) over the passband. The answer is 5.02 Ang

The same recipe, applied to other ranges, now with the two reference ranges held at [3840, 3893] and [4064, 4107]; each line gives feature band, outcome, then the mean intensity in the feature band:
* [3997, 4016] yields -4.94 Ang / 73.5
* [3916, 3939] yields 5.11 Ang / 35.1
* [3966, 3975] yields 3.90 Ang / 29.7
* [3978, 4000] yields -3.22 Ang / 63.5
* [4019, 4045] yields -4.83 Ang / 73.9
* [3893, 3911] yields -3.22 Ang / 48.8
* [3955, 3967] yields 2.56 Ang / 39.9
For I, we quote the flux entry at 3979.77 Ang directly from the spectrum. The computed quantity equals 54.66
